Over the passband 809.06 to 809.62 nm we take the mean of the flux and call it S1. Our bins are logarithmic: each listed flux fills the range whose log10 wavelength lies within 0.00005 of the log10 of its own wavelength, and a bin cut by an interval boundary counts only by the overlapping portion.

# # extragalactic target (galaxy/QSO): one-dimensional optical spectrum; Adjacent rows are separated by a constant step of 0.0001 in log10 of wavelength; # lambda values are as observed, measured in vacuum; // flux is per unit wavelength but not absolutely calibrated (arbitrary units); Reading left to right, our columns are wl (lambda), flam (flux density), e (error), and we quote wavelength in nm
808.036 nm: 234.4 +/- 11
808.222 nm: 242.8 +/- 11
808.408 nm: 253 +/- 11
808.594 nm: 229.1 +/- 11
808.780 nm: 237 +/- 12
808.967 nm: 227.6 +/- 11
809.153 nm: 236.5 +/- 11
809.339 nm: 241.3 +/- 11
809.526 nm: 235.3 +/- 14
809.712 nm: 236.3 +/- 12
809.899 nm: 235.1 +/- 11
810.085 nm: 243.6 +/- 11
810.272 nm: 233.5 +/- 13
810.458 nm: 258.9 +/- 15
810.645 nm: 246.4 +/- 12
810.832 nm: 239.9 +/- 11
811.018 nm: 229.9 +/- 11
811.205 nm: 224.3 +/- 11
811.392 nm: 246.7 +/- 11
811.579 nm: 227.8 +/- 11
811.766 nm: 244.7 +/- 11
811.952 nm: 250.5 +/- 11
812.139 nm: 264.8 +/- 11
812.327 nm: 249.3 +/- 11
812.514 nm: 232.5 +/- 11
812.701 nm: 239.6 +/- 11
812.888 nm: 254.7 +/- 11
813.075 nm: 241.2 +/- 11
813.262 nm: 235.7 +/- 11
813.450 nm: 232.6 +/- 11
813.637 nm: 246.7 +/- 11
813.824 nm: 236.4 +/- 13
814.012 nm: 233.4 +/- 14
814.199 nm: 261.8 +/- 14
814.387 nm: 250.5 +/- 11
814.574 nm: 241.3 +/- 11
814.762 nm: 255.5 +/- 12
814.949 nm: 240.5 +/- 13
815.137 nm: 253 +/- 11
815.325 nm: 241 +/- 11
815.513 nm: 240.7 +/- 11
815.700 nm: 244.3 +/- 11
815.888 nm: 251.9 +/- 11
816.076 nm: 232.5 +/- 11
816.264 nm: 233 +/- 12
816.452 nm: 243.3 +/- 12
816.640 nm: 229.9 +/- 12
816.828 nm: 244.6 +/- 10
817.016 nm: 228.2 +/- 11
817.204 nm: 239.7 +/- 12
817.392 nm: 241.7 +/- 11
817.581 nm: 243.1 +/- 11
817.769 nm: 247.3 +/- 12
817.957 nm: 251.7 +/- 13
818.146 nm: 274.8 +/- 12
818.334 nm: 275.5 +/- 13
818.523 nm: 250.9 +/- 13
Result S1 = 238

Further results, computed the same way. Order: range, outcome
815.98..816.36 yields 233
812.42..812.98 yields 242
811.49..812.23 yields 247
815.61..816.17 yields 243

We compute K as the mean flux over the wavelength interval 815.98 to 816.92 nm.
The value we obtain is 237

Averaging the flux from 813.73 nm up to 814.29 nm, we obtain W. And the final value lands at 244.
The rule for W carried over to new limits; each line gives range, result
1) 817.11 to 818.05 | 245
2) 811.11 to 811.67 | 233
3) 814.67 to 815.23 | 250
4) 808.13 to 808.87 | 241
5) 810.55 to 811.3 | 235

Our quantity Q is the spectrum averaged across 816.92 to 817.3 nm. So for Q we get 234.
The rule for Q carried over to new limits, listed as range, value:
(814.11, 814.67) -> 251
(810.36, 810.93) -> 248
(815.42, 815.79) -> 243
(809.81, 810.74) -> 244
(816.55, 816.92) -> 237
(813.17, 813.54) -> 234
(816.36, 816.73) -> 237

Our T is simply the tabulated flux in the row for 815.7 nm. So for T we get 244.3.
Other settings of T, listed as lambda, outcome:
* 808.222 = 242.8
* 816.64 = 229.9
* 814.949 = 240.5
